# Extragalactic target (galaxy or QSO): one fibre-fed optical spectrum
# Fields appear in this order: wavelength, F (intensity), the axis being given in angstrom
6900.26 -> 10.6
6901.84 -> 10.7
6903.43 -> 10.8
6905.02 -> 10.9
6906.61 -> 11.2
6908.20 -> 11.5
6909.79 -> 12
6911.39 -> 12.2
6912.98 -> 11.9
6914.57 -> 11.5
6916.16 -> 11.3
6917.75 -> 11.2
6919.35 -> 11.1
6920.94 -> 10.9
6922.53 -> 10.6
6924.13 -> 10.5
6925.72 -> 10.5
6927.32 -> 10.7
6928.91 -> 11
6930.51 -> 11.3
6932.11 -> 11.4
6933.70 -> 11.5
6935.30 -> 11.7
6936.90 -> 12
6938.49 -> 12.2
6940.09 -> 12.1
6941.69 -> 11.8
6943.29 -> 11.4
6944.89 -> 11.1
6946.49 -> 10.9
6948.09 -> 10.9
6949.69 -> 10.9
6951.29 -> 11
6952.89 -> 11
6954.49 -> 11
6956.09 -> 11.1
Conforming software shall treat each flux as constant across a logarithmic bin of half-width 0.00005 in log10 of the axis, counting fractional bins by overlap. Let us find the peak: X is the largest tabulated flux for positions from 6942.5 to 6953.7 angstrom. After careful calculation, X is 11.4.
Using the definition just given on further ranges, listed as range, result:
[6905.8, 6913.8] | 12.2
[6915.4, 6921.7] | 11.3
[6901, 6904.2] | 10.8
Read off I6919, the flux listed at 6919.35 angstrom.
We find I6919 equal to 11.1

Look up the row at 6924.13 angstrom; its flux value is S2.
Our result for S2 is 10.5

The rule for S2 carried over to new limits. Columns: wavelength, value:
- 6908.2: 11.5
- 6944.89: 11.1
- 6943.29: 11.4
